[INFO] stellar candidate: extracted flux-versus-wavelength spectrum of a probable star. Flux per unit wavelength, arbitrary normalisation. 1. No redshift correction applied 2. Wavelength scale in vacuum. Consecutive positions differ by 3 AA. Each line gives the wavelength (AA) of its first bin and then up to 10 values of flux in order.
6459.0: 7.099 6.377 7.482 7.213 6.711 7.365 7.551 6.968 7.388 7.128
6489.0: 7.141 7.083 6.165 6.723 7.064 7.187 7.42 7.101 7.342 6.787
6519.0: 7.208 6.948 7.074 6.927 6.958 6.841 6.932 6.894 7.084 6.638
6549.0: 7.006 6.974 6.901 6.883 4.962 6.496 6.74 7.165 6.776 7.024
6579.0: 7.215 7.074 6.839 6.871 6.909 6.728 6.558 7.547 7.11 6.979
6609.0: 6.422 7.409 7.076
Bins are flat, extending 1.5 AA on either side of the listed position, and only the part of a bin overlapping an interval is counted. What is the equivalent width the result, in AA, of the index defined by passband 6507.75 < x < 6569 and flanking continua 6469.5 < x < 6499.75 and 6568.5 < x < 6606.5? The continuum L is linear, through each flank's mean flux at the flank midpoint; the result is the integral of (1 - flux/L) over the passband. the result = 1.4 AA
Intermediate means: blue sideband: 7.02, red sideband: 6.98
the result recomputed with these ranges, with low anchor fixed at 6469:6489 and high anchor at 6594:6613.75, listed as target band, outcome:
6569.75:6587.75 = 0.07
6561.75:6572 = 0.55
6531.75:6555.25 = 0.56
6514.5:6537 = 0.47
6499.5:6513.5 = -0.15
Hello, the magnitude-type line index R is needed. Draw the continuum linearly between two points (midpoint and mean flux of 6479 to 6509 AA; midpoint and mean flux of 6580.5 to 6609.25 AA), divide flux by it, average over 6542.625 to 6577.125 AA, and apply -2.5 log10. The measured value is 0.04 mag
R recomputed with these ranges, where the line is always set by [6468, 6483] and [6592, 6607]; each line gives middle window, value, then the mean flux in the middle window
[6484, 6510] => 0.02 mag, 7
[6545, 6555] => 0.03 mag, 6.89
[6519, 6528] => 0.01 mag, 7.03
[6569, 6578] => 0.01 mag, 6.99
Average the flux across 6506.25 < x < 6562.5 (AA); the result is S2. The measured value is 6.88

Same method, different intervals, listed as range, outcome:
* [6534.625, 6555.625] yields 6.92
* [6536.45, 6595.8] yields 6.8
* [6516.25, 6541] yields 6.96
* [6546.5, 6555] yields 6.93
